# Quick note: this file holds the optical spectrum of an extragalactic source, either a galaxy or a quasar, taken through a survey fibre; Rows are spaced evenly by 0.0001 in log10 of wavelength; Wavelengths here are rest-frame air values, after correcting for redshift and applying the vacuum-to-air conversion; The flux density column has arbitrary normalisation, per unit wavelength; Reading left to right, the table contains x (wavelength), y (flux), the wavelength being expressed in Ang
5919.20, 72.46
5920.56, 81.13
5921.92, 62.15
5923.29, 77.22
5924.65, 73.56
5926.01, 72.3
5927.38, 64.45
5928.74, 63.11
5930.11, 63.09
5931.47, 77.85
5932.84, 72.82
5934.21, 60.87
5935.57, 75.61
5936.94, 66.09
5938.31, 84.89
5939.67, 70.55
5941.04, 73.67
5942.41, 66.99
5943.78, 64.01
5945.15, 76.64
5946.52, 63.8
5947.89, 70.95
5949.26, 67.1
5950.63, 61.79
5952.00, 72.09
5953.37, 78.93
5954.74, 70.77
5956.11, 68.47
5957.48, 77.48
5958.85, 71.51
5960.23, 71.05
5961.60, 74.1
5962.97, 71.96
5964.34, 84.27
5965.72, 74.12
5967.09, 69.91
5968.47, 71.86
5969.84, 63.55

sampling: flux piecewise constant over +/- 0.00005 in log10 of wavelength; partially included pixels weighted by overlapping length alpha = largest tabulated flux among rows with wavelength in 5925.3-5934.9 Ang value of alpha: 77.85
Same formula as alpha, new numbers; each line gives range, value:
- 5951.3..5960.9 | 78.93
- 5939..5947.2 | 76.64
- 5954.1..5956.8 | 70.77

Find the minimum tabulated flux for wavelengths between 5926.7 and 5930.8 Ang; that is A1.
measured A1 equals 63.09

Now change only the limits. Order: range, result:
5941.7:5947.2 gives 63.8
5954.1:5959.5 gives 68.47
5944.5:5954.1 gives 61.79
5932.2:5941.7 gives 60.87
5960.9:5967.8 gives 69.91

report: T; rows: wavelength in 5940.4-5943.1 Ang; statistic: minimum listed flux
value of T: 66.99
